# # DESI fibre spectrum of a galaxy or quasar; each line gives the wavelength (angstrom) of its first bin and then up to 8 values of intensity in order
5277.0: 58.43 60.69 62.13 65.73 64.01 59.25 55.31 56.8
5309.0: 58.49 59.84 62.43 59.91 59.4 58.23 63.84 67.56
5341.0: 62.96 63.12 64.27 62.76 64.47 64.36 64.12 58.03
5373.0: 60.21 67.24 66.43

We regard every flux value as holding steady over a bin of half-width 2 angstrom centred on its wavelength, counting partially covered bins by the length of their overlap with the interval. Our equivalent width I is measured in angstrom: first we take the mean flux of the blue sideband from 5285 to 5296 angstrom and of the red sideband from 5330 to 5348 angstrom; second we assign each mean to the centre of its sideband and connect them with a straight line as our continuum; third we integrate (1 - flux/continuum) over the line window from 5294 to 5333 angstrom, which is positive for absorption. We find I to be 2.9 angstrom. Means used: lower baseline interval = 63.9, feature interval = 59.2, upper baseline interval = 64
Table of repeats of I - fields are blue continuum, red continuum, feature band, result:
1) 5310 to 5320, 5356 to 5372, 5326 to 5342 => -0.4 angstrom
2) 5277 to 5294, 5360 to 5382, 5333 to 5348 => -0.3 angstrom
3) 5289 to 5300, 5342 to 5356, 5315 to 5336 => 0.6 angstrom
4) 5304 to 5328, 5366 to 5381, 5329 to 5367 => -1.6 angstrom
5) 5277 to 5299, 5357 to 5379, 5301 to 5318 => 1.0 angstrom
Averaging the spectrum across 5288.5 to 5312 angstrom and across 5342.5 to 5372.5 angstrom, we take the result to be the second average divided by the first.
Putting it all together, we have 1.06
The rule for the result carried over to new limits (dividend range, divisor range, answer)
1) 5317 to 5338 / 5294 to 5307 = 1.07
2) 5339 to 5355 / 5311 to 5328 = 1.05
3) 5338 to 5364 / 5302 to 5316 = 1.09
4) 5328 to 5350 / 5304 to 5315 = 1.09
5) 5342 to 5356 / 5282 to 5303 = 1.04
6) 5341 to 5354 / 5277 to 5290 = 1.02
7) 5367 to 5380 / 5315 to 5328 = 1.03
